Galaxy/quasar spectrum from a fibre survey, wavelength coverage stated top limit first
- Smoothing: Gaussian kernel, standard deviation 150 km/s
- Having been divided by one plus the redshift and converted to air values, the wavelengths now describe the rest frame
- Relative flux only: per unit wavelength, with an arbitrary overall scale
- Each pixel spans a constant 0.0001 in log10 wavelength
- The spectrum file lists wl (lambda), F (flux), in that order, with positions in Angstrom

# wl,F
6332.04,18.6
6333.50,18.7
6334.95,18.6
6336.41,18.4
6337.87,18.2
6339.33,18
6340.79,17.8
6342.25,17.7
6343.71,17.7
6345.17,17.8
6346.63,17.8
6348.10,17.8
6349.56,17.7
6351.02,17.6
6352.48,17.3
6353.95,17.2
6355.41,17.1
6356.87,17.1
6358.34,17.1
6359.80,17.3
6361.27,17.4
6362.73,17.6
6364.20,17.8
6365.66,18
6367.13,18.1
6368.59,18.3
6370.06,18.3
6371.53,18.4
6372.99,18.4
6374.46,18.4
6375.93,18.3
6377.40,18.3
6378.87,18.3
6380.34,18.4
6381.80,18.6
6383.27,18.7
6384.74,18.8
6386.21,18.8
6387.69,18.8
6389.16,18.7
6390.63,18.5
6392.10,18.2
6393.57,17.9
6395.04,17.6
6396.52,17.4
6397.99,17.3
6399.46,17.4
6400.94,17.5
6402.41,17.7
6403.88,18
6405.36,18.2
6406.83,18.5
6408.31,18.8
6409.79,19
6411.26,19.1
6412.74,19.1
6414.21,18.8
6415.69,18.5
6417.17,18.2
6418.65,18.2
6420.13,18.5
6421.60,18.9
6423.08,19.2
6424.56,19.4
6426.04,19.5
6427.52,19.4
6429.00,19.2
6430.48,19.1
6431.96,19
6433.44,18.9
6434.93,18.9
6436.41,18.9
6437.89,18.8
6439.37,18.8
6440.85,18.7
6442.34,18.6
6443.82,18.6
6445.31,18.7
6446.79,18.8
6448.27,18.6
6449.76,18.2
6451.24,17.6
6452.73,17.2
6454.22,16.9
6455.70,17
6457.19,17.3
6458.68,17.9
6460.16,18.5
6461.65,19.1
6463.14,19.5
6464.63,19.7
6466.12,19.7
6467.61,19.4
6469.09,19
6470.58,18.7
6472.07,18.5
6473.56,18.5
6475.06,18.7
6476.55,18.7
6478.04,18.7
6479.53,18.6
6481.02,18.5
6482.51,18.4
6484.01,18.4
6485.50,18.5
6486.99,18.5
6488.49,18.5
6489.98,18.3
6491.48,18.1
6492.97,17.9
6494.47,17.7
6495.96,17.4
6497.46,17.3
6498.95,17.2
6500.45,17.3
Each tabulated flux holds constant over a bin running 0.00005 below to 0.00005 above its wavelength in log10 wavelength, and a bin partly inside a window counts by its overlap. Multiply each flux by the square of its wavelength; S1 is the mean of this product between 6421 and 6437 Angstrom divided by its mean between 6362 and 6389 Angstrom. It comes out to 1.1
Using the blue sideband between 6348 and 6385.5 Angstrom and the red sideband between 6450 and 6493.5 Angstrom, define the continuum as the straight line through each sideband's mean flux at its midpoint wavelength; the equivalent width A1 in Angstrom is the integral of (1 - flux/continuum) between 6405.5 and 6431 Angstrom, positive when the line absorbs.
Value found -0.99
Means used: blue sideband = 17.9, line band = 18.9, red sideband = 18.4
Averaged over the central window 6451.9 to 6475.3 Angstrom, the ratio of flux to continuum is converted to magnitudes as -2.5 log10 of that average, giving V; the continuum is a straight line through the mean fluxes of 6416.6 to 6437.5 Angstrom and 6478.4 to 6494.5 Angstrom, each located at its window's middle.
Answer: 0.01 mag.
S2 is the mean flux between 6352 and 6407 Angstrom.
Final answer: 18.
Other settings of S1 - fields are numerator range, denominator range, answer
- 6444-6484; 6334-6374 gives 1.07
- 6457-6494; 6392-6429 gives 1.03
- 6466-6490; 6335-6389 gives 1.08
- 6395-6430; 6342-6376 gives 1.06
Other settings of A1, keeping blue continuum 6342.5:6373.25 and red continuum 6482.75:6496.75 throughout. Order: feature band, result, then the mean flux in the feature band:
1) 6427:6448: -1.1 Angstrom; 18.9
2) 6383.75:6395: -0.4 Angstrom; 18.5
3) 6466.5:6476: -0.4 Angstrom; 18.8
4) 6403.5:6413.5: -0.5 Angstrom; 18.7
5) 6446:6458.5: 0.2 Angstrom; 17.7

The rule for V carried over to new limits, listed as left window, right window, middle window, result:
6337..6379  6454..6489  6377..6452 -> -0.021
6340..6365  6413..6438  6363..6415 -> -0.005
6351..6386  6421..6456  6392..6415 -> 0.009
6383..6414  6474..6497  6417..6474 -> -0.021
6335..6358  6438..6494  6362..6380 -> -0.020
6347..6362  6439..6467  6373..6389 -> -0.054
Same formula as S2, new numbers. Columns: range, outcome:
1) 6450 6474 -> 18.4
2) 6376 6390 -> 18.6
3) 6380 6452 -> 18.6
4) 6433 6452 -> 18.6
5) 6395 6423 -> 18.3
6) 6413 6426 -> 18.8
